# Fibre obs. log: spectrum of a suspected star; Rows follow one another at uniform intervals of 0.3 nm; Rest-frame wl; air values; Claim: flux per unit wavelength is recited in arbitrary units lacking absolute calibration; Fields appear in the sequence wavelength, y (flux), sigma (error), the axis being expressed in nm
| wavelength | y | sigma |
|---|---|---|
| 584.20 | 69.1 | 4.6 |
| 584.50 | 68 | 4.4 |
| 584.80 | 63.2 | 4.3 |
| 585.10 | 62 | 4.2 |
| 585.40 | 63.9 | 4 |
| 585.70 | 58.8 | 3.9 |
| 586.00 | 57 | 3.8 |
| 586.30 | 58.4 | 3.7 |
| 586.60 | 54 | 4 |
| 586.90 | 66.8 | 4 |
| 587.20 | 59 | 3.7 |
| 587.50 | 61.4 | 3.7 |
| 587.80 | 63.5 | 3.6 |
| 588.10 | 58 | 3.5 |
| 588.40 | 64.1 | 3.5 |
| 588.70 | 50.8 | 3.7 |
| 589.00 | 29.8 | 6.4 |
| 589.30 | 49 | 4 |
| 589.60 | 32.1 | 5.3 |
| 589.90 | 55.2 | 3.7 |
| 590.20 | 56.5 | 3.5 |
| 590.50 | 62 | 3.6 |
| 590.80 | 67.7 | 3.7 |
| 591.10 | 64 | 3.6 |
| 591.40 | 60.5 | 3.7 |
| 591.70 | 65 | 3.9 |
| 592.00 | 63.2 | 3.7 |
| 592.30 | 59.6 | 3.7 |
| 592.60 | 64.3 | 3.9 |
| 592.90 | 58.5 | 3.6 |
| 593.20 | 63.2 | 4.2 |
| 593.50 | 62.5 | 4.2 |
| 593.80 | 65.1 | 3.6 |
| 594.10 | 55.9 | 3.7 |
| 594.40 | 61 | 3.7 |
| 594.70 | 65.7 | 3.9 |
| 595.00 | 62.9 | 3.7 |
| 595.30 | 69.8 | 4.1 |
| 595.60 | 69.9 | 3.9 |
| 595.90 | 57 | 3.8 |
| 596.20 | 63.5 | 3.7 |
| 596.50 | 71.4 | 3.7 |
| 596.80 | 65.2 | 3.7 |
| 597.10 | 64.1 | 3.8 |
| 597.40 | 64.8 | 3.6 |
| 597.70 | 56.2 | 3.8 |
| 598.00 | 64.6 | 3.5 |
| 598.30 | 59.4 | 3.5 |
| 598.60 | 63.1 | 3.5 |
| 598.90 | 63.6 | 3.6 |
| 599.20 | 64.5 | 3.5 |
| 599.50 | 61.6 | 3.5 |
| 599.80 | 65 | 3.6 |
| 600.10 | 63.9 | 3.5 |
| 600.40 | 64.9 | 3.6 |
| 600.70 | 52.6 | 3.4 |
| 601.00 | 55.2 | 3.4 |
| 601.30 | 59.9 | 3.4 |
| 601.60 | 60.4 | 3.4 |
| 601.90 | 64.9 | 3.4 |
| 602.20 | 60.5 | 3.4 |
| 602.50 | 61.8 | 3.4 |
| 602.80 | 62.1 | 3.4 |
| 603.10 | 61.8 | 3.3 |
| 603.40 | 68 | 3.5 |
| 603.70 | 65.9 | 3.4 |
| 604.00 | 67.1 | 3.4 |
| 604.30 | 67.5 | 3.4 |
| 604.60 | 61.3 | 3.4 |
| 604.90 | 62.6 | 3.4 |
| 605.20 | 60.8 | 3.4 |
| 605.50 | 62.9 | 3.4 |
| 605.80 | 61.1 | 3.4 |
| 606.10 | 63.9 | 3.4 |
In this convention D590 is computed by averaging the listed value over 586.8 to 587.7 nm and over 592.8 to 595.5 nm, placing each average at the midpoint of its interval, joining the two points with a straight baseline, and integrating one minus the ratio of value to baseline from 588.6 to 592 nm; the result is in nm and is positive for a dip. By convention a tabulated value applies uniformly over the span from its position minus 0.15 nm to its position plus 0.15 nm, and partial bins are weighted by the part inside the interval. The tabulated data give 0.45 nm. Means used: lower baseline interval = 62.2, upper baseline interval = 62.9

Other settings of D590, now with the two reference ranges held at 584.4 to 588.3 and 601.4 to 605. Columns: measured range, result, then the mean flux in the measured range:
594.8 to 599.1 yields -0.09 nm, 64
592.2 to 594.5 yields 0.03 nm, 61.3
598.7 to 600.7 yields 0.00 nm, 63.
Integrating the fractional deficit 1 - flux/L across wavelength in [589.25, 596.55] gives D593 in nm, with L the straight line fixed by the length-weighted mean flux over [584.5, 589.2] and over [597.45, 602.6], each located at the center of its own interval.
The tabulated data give -0.16 nm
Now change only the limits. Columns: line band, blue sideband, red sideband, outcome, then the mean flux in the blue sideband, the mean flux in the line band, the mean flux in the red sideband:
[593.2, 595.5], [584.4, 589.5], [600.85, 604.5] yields -0.12 nm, 57.7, 63.4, 62.9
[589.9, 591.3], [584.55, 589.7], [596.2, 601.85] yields -0.08 nm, 56.5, 61.7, 62.3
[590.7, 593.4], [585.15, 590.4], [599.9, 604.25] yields -0.25 nm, 55.4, 62.8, 62.2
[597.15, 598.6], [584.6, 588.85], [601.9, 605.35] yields 0.02 nm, 60.2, 61.6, 63.6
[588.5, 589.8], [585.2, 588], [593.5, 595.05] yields 0.41 nm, 60.3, 41.9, 62.1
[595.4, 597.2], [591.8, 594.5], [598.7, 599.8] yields -0.08 nm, 61.6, 65.3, 63.5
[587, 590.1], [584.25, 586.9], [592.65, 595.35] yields 0.46 nm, 61.3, 52.6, 62.5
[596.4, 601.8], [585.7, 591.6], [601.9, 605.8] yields -0.08 nm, 56.4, 62.2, 63.5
